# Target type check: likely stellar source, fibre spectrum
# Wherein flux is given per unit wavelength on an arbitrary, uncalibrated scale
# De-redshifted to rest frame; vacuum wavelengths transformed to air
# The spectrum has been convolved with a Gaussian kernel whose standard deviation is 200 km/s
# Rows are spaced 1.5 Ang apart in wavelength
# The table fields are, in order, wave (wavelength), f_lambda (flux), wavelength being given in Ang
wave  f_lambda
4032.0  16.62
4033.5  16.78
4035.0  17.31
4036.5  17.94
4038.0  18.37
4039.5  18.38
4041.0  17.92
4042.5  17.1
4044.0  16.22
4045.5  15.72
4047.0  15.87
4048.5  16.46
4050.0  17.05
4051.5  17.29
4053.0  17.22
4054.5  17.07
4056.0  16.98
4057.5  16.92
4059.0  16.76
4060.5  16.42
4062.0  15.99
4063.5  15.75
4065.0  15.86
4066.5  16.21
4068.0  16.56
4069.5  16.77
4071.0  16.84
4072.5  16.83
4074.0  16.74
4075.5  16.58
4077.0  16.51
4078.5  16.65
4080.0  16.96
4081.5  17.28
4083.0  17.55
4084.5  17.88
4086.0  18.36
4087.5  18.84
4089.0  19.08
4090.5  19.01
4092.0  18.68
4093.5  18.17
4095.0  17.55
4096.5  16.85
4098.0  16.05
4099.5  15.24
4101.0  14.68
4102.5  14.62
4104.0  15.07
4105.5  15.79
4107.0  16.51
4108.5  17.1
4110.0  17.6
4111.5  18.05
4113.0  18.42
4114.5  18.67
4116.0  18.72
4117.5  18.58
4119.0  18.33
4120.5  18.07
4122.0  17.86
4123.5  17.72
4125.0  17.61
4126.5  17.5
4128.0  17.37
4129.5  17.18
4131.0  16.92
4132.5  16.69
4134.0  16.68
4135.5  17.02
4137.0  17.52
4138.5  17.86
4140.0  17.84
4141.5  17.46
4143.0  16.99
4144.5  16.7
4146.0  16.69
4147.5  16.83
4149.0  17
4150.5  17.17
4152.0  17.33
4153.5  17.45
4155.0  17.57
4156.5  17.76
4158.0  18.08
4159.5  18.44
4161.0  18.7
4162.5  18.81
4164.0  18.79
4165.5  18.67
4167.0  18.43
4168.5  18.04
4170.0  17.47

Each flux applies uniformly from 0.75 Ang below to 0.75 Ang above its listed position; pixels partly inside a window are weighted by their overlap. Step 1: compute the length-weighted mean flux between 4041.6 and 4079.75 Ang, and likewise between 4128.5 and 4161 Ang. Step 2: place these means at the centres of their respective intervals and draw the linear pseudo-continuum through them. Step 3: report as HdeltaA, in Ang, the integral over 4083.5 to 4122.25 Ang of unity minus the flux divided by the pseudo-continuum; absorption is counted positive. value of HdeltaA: -1.1 Ang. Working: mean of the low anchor 16.6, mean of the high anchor 17.3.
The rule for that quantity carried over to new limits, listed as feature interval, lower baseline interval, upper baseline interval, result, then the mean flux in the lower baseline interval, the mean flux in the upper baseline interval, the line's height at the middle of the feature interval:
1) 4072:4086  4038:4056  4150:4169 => 0.2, 17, 18.1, 17.3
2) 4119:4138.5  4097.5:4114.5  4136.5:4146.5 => -0.5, 16.4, 17.3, 17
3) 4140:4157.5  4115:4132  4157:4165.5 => 1.0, 17.8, 18.5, 18.3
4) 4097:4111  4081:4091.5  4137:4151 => 1.6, 18.3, 17.2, 18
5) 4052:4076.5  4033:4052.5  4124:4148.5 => 0.8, 17.1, 17.2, 17.1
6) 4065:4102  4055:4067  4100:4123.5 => -0.8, 16.4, 17.2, 16.7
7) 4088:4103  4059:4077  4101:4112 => -0.7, 16.4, 16.2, 16.3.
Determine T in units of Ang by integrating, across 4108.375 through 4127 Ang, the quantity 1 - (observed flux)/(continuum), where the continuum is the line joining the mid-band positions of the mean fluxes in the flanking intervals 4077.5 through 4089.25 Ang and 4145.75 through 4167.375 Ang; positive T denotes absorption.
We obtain -0.3 Ang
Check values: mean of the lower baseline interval 17.7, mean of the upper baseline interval 17.9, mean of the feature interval 18.1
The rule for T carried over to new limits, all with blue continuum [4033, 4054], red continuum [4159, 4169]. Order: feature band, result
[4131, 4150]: 1.2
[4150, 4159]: 0.4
